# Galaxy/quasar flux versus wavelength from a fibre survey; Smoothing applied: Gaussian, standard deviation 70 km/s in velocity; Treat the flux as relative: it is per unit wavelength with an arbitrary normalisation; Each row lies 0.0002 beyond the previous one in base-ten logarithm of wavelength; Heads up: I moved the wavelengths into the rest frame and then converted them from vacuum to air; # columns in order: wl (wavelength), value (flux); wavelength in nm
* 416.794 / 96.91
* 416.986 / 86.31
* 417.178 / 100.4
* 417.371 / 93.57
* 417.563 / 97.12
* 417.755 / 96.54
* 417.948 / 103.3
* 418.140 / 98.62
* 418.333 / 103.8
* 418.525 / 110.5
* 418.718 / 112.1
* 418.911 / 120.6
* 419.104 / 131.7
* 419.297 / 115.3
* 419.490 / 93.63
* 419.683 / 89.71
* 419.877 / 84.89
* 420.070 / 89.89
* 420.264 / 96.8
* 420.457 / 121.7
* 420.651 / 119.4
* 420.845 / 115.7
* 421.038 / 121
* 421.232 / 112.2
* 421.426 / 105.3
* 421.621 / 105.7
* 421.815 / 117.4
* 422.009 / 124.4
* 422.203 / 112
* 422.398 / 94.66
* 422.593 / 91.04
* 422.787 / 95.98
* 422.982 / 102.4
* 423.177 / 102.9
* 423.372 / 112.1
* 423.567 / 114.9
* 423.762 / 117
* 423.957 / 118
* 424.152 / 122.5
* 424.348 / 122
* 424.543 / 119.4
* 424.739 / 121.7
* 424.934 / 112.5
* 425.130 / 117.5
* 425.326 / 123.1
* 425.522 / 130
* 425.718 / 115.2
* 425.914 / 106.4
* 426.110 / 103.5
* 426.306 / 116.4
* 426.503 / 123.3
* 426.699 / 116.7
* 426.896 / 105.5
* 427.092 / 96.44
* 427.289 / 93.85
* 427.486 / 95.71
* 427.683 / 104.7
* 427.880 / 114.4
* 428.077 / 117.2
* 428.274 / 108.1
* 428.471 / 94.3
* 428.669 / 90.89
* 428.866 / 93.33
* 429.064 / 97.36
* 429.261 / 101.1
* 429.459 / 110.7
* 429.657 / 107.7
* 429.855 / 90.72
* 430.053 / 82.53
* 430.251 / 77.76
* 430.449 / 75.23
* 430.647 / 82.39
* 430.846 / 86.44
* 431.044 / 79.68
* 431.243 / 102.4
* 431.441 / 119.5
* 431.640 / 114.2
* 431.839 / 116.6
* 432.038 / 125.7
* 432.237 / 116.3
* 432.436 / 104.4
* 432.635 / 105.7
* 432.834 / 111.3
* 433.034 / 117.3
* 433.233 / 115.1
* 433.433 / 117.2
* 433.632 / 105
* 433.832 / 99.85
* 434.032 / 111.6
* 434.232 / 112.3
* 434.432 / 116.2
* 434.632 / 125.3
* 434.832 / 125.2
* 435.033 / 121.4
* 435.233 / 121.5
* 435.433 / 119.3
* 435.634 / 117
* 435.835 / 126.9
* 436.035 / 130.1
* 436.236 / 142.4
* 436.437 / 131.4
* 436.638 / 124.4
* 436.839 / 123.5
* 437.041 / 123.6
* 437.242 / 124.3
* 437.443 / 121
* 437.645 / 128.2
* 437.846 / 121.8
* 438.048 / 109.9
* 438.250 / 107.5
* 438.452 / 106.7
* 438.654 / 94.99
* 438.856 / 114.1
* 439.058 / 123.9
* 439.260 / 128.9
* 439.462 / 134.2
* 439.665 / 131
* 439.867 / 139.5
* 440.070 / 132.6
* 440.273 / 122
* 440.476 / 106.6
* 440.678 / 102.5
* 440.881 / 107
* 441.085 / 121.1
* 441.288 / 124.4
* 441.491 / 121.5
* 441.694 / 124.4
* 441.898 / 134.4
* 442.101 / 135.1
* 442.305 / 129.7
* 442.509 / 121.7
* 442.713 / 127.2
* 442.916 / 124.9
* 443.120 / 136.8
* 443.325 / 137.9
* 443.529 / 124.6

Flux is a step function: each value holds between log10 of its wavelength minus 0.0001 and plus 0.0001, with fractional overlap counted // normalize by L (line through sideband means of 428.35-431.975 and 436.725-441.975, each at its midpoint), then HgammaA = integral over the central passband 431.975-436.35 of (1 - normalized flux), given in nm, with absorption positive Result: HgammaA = -0.447 nm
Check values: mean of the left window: 96.1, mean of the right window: 120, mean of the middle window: 118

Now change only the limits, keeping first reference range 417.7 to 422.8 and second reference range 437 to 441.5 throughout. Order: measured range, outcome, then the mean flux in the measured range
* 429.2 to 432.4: 0.41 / 99.4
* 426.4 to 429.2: 0.21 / 104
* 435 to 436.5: -0.12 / 126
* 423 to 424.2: -0.05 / 113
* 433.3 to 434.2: 0.05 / 109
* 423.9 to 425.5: -0.15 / 120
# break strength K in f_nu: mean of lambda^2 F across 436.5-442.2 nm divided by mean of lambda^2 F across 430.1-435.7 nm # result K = 1.15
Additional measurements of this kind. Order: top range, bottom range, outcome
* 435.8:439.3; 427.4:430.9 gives 1.31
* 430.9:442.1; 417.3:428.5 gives 1.16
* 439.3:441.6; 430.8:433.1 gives 1.17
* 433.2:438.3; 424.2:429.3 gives 1.15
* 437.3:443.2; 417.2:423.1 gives 1.26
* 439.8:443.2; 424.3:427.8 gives 1.19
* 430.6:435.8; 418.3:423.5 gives 1.10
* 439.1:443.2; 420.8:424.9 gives 1.22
